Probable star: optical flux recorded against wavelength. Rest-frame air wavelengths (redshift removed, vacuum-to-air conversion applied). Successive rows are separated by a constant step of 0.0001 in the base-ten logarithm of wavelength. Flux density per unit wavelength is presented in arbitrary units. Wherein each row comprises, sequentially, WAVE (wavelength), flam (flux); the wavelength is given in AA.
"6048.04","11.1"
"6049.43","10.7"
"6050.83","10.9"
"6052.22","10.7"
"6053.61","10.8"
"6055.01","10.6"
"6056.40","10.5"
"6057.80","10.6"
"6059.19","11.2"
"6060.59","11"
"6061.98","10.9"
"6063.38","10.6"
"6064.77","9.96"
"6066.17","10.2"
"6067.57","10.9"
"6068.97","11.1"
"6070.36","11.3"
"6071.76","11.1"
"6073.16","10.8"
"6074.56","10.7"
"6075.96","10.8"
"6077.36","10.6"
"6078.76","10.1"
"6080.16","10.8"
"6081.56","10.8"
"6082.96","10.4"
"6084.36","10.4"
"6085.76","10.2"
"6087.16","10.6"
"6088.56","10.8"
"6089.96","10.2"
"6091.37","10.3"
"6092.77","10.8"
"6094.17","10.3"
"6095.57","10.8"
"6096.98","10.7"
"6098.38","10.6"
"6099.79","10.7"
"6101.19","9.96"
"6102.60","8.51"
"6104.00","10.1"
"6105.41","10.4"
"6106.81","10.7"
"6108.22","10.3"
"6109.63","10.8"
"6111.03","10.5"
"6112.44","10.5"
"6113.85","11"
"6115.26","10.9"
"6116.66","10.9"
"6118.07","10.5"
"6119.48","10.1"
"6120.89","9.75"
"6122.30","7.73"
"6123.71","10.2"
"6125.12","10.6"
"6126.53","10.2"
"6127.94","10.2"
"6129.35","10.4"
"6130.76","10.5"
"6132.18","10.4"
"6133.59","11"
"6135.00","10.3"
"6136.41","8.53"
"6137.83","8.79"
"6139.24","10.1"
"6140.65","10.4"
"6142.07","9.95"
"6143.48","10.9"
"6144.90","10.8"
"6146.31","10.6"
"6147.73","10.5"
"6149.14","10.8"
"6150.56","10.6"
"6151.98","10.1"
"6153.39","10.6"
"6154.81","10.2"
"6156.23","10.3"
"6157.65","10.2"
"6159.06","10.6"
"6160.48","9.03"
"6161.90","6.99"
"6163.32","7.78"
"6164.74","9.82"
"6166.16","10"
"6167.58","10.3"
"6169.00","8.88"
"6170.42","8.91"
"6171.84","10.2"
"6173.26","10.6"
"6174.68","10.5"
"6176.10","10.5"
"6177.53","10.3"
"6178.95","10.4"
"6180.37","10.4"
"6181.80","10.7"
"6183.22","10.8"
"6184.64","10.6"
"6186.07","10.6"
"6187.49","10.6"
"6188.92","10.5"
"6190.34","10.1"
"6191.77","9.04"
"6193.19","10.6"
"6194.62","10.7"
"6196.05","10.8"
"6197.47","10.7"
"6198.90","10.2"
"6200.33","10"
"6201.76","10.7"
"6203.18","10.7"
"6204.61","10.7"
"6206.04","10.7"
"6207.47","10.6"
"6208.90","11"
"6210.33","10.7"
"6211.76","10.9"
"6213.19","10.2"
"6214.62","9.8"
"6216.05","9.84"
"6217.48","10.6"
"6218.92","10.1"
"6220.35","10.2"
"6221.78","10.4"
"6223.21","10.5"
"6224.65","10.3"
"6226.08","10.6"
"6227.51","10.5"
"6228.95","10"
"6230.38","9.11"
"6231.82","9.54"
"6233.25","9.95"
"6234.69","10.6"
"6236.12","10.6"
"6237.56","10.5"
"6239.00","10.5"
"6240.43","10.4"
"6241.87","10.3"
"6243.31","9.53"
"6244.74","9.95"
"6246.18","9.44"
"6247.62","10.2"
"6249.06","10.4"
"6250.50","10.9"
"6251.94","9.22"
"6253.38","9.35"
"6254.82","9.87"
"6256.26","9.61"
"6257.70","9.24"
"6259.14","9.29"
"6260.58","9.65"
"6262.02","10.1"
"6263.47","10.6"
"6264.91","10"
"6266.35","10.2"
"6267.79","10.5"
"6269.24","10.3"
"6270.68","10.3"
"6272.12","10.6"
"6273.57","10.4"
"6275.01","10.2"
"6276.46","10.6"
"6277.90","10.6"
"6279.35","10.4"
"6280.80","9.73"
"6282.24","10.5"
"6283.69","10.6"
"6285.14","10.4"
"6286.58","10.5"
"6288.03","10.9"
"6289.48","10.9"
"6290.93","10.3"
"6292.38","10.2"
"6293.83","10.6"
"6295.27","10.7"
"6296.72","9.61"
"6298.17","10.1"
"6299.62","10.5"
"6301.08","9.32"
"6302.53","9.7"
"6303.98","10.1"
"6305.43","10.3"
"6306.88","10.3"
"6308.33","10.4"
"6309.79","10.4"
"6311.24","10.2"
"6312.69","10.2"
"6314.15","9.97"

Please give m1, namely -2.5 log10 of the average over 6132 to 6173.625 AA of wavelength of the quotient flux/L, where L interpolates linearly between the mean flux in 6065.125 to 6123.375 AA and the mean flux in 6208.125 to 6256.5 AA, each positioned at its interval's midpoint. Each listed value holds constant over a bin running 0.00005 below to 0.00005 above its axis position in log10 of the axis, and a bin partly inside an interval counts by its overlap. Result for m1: 0.043 mag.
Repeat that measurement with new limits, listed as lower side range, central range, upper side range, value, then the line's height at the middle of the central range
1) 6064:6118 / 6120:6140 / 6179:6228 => 0.06 mag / 10.5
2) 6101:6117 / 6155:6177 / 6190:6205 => 0.08 mag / 10.4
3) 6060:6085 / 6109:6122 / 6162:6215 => 0.01 mag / 10.5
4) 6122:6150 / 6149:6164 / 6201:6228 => 0.06 mag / 10.3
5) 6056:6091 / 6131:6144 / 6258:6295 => 0.05 mag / 10.6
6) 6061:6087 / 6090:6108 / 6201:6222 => 0.03 mag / 10.6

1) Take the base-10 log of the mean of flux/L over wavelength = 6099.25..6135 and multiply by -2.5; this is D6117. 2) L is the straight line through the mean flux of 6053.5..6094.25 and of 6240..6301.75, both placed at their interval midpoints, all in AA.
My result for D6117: 0.03 mag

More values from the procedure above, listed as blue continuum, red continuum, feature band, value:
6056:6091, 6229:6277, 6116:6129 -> 0.05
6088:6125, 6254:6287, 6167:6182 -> 0.01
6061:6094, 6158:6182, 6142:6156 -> -0.06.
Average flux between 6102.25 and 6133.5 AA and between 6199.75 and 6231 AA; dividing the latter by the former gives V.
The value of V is 1.01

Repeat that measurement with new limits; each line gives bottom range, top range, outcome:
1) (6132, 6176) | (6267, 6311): 1.04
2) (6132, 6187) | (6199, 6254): 1.02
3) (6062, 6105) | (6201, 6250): 0.98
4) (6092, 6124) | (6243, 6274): 0.97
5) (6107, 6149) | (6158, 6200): 0.98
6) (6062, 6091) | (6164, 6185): 0.96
